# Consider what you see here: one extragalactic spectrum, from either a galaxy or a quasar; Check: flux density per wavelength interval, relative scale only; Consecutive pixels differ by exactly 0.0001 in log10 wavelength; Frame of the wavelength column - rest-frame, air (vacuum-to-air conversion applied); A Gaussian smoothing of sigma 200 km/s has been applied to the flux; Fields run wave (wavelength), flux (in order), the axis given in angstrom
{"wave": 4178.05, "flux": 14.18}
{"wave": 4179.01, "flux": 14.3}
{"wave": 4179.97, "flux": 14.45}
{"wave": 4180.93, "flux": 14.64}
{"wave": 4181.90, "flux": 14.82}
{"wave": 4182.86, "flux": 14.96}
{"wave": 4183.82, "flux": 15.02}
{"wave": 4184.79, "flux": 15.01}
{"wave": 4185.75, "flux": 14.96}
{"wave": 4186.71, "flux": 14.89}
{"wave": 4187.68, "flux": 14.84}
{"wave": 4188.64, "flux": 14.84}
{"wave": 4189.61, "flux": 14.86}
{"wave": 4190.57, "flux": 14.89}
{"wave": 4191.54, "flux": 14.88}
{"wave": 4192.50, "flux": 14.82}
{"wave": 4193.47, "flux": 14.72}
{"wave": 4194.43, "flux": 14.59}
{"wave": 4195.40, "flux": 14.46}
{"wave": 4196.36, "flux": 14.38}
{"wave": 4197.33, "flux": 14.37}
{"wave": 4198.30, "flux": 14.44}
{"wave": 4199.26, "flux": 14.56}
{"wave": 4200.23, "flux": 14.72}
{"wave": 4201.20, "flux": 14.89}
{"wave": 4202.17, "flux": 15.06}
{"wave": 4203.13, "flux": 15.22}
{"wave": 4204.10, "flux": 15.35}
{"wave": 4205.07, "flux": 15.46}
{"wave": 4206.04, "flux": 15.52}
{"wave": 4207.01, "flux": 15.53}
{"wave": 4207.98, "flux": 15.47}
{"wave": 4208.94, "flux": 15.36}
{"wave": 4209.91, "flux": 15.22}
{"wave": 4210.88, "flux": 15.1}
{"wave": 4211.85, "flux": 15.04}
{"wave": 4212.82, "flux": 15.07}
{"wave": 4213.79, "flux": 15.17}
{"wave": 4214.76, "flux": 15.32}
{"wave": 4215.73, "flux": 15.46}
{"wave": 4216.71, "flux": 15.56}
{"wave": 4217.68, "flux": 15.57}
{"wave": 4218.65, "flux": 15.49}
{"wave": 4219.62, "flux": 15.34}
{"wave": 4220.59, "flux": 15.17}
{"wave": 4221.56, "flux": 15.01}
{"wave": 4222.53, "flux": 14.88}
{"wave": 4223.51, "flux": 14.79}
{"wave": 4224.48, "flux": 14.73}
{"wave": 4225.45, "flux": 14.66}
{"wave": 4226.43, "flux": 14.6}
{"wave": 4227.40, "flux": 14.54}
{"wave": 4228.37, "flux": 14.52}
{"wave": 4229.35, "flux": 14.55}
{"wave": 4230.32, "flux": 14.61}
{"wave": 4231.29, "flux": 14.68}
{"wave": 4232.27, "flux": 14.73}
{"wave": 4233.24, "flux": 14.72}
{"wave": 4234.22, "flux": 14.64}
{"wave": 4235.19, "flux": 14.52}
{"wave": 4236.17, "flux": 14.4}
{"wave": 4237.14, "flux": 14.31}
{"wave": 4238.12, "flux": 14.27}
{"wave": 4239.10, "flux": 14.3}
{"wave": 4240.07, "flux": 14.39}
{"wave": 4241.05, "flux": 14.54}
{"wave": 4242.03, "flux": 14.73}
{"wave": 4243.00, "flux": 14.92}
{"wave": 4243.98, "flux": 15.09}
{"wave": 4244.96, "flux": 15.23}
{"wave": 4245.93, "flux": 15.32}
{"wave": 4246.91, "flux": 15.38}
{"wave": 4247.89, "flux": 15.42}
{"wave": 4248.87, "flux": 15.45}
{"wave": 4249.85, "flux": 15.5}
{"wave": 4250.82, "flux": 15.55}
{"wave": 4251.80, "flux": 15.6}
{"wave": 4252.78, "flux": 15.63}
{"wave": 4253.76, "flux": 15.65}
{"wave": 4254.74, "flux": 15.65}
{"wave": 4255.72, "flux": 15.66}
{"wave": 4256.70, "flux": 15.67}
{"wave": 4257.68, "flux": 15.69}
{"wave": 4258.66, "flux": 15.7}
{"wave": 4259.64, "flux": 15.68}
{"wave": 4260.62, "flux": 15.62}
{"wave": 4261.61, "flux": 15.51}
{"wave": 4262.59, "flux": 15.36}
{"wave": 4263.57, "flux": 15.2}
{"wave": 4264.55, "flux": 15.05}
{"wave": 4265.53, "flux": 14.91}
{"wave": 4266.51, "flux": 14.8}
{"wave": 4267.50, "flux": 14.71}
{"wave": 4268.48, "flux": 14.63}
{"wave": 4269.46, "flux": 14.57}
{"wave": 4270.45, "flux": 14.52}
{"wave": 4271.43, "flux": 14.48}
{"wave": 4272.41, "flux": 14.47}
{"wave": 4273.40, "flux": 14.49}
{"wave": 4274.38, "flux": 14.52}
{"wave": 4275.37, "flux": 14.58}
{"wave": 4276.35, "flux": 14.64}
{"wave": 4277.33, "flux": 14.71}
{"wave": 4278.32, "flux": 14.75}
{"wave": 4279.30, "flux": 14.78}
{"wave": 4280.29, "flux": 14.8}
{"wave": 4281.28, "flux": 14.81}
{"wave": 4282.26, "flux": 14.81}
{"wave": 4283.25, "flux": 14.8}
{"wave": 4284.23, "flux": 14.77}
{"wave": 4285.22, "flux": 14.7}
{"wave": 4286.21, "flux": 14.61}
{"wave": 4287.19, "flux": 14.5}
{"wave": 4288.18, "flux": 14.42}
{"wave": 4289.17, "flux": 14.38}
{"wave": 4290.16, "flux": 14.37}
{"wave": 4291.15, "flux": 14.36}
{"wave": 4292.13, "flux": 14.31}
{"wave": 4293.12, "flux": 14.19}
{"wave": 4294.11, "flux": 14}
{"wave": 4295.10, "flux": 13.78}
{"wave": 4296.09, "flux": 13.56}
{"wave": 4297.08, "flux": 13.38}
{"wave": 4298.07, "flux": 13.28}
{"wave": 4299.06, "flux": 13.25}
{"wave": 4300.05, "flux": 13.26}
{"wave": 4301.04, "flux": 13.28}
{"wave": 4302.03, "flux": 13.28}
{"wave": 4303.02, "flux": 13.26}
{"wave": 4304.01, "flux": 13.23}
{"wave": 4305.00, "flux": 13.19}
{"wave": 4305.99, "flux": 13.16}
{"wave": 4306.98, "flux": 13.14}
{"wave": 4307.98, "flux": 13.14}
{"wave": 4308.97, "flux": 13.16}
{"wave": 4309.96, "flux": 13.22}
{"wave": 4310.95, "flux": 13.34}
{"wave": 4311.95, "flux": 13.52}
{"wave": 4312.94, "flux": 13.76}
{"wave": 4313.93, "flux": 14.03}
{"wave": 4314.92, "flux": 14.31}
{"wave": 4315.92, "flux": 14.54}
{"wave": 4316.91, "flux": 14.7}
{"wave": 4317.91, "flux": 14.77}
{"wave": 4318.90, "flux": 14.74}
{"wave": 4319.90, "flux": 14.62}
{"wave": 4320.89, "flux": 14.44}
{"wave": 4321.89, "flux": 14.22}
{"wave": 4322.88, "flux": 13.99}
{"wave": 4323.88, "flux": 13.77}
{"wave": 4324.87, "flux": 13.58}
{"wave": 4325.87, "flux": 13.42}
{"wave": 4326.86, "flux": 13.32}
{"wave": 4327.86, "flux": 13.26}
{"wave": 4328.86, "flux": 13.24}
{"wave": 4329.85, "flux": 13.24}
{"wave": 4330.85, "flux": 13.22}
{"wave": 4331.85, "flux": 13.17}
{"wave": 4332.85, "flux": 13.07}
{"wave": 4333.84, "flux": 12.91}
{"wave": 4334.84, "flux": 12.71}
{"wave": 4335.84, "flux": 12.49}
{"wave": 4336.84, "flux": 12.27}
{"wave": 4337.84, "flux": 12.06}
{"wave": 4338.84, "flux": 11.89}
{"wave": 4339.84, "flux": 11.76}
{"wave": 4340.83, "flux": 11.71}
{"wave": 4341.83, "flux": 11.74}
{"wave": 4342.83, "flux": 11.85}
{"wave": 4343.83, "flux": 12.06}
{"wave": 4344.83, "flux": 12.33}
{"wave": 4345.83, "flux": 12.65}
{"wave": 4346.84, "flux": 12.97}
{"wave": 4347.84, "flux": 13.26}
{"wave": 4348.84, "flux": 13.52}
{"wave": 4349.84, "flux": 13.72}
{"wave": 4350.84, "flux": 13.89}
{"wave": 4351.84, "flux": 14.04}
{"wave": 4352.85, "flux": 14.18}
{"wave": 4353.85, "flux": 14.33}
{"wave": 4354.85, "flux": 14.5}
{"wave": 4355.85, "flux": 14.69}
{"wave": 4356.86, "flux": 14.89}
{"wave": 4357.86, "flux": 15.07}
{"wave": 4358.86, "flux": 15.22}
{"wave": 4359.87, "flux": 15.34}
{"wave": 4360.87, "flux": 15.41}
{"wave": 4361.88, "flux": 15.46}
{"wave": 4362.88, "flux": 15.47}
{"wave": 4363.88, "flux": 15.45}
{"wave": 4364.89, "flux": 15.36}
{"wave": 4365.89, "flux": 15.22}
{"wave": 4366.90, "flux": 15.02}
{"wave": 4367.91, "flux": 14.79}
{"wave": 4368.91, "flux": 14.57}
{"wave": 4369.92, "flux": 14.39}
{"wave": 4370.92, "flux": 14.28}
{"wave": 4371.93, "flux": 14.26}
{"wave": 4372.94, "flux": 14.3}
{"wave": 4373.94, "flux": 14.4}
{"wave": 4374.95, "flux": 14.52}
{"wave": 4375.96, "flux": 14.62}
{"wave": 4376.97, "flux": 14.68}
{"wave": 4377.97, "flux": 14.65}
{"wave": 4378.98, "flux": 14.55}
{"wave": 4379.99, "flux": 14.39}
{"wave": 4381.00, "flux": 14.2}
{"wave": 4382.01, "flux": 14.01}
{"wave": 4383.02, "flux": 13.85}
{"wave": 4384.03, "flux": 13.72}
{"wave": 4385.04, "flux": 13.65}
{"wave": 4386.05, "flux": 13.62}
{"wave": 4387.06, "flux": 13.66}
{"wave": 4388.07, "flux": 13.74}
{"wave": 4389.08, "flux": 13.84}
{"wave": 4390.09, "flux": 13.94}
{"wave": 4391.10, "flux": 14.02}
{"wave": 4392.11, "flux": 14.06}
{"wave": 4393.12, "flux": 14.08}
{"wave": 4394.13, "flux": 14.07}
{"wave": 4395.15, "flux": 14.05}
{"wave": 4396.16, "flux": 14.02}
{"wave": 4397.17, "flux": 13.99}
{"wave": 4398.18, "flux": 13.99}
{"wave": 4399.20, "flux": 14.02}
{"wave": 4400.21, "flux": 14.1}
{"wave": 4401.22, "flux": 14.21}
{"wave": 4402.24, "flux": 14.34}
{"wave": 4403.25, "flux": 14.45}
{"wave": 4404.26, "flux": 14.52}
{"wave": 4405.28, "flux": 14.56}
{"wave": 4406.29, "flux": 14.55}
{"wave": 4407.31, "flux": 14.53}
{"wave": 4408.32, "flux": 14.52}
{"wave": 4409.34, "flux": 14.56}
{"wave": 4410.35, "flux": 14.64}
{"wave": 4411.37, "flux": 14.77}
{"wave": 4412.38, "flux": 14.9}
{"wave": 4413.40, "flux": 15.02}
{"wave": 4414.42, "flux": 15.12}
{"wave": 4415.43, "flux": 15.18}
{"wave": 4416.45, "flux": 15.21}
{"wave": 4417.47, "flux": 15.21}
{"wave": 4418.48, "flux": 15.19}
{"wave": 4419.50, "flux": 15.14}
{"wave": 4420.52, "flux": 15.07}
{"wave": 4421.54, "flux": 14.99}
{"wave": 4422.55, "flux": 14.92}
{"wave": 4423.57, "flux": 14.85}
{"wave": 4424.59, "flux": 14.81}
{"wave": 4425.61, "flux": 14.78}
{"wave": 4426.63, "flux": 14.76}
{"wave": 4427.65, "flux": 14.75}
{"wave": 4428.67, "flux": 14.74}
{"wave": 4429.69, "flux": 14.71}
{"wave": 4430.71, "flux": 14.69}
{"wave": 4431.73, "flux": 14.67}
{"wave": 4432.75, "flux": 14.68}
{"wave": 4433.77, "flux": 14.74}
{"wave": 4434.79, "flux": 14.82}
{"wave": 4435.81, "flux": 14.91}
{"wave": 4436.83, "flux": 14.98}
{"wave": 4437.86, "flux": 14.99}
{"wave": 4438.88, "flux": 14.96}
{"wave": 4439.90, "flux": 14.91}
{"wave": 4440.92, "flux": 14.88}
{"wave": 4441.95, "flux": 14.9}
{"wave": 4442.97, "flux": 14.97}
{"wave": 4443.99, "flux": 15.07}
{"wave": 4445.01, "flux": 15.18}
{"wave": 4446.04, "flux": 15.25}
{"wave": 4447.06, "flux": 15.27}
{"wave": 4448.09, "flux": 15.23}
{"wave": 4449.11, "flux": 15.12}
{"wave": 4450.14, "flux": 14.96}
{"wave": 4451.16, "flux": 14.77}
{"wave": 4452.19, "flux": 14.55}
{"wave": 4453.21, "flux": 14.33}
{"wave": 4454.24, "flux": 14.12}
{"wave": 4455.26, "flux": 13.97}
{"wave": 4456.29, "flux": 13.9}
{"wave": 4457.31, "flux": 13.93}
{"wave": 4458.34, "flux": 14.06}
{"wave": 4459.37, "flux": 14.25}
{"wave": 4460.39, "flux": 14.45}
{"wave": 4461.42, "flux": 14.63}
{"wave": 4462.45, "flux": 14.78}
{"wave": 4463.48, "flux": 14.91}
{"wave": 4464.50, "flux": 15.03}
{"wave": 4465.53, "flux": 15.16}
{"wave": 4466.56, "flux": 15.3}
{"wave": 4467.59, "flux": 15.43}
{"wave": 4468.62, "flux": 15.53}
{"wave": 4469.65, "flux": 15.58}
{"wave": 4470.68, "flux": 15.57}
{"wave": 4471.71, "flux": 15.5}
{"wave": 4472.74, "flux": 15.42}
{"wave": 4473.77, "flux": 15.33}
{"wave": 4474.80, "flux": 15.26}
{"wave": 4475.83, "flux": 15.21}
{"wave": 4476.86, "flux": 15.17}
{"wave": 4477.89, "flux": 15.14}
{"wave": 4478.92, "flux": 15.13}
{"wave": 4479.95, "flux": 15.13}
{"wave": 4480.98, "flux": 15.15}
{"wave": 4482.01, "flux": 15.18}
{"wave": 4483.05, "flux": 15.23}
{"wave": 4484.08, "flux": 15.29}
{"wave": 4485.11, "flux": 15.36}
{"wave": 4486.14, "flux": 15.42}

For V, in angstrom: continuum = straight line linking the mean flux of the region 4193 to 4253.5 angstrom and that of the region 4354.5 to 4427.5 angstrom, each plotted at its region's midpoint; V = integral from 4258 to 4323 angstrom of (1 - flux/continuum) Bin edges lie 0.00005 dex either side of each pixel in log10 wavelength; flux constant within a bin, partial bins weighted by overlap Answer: 2.3 angstrom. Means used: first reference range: 15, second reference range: 14.6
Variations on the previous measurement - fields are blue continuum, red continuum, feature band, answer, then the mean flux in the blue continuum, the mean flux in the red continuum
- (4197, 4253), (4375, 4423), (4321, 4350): 3.4 angstrom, 15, 14.4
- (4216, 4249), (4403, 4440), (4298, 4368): 5.6 angstrom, 14.8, 14.8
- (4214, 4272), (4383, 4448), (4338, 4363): 1.9 angstrom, 15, 14.6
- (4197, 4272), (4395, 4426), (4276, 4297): 0.7 angstrom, 15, 14.7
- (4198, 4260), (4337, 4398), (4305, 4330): 1.0 angstrom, 15.1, 14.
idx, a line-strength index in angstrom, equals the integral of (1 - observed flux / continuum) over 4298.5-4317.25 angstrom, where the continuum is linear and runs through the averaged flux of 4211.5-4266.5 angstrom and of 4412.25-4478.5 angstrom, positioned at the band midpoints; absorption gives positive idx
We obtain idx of 1.9 angstrom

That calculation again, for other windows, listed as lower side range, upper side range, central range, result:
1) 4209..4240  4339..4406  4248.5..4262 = -0.8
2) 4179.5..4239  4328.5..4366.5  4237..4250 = -0.3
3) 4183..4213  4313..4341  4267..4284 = -0.7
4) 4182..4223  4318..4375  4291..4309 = 0.9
